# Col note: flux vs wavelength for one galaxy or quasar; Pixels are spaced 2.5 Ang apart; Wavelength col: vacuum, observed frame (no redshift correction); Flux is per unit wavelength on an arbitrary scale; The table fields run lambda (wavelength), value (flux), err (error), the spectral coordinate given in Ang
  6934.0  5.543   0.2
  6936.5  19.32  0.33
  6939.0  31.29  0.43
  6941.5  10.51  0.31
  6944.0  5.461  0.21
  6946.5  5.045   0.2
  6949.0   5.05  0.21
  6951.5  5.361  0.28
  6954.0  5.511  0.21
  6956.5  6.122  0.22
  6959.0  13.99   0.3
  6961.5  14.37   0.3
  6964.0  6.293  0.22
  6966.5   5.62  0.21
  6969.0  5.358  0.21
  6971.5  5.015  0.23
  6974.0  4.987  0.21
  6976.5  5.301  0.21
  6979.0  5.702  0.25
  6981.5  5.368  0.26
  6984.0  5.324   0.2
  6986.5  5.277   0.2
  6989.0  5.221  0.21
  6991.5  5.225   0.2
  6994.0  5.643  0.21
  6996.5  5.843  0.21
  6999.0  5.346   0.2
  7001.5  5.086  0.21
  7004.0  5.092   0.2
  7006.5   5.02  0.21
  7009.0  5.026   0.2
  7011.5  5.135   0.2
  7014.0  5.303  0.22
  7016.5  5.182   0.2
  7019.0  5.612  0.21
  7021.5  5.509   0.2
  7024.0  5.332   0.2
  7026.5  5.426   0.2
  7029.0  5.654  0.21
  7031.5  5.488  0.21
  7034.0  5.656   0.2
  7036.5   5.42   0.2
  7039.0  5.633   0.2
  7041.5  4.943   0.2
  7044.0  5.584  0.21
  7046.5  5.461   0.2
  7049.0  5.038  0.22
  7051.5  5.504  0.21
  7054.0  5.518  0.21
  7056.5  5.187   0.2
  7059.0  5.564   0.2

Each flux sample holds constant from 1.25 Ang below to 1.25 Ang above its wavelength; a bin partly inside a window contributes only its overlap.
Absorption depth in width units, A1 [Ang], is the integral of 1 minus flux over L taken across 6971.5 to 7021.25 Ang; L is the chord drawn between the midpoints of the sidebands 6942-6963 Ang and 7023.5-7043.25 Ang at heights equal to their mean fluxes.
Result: 8.9 Ang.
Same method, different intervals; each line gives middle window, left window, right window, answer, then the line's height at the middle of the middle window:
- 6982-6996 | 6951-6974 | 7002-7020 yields 1.9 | 6.21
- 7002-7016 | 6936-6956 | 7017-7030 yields 2.8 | 6.41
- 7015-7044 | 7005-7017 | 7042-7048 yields -0.8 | 5.29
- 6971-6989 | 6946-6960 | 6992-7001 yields 2.2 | 6.02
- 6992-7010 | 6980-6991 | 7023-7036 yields 0.3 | 5.37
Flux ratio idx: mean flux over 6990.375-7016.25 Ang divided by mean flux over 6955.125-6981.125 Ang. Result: 0.7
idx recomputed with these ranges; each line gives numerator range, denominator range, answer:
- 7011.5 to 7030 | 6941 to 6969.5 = 0.73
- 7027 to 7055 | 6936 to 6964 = 0.51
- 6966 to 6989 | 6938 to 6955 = 0.56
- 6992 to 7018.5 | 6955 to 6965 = 0.52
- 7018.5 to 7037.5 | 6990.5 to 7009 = 1.04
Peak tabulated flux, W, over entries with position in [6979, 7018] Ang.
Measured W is 5.843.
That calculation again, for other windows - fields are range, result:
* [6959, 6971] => 14.37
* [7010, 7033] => 5.654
